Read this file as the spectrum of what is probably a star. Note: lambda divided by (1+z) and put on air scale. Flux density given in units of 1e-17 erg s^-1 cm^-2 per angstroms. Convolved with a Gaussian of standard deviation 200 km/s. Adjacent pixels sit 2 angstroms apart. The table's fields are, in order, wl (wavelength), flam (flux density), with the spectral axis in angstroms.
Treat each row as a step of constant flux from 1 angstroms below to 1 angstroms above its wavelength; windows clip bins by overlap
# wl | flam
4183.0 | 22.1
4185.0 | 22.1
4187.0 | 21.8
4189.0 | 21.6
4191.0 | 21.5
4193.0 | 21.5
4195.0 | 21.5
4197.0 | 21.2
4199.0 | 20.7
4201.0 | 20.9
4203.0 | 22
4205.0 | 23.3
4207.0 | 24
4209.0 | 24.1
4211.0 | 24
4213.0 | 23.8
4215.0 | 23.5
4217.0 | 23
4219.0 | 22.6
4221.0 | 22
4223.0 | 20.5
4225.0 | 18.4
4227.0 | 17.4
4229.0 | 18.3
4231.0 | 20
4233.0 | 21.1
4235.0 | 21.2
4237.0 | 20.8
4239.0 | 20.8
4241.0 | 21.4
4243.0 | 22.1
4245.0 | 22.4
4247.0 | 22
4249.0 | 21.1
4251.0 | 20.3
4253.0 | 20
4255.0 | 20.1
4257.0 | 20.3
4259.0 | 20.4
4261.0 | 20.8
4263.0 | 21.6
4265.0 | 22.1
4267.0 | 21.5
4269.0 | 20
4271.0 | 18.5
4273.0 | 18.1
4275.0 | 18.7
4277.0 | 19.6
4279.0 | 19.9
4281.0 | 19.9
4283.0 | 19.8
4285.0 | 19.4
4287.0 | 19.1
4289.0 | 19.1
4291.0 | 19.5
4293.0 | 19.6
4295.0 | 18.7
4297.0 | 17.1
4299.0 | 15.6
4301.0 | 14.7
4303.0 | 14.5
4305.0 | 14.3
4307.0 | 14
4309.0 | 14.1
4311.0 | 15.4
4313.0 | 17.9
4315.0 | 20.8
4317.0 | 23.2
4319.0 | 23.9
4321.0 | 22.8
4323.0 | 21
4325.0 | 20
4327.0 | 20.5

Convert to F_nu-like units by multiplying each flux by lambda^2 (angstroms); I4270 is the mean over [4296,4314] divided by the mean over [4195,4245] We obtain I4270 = 0.74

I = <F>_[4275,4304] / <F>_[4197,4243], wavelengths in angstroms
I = 0.85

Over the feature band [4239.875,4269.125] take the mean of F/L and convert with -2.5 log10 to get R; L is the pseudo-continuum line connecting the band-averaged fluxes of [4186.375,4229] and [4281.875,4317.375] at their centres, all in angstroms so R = -0.08 mag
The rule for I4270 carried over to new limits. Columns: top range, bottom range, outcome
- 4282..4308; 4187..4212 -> 0.82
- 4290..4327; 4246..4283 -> 0.92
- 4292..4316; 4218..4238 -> 0.84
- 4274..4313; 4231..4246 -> 0.84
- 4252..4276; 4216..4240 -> 1.00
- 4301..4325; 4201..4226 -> 0.85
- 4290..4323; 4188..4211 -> 0.86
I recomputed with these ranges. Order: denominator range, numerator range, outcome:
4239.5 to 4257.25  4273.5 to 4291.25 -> 0.92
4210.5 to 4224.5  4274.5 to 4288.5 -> 0.86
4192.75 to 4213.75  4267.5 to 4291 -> 0.86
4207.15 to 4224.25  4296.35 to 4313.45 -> 0.66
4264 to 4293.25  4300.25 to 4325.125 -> 0.92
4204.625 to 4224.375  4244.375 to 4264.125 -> 0.91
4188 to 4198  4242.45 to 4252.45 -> 1.00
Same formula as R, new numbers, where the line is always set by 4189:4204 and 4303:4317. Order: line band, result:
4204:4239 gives -0.07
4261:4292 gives -0.11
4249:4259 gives -0.08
